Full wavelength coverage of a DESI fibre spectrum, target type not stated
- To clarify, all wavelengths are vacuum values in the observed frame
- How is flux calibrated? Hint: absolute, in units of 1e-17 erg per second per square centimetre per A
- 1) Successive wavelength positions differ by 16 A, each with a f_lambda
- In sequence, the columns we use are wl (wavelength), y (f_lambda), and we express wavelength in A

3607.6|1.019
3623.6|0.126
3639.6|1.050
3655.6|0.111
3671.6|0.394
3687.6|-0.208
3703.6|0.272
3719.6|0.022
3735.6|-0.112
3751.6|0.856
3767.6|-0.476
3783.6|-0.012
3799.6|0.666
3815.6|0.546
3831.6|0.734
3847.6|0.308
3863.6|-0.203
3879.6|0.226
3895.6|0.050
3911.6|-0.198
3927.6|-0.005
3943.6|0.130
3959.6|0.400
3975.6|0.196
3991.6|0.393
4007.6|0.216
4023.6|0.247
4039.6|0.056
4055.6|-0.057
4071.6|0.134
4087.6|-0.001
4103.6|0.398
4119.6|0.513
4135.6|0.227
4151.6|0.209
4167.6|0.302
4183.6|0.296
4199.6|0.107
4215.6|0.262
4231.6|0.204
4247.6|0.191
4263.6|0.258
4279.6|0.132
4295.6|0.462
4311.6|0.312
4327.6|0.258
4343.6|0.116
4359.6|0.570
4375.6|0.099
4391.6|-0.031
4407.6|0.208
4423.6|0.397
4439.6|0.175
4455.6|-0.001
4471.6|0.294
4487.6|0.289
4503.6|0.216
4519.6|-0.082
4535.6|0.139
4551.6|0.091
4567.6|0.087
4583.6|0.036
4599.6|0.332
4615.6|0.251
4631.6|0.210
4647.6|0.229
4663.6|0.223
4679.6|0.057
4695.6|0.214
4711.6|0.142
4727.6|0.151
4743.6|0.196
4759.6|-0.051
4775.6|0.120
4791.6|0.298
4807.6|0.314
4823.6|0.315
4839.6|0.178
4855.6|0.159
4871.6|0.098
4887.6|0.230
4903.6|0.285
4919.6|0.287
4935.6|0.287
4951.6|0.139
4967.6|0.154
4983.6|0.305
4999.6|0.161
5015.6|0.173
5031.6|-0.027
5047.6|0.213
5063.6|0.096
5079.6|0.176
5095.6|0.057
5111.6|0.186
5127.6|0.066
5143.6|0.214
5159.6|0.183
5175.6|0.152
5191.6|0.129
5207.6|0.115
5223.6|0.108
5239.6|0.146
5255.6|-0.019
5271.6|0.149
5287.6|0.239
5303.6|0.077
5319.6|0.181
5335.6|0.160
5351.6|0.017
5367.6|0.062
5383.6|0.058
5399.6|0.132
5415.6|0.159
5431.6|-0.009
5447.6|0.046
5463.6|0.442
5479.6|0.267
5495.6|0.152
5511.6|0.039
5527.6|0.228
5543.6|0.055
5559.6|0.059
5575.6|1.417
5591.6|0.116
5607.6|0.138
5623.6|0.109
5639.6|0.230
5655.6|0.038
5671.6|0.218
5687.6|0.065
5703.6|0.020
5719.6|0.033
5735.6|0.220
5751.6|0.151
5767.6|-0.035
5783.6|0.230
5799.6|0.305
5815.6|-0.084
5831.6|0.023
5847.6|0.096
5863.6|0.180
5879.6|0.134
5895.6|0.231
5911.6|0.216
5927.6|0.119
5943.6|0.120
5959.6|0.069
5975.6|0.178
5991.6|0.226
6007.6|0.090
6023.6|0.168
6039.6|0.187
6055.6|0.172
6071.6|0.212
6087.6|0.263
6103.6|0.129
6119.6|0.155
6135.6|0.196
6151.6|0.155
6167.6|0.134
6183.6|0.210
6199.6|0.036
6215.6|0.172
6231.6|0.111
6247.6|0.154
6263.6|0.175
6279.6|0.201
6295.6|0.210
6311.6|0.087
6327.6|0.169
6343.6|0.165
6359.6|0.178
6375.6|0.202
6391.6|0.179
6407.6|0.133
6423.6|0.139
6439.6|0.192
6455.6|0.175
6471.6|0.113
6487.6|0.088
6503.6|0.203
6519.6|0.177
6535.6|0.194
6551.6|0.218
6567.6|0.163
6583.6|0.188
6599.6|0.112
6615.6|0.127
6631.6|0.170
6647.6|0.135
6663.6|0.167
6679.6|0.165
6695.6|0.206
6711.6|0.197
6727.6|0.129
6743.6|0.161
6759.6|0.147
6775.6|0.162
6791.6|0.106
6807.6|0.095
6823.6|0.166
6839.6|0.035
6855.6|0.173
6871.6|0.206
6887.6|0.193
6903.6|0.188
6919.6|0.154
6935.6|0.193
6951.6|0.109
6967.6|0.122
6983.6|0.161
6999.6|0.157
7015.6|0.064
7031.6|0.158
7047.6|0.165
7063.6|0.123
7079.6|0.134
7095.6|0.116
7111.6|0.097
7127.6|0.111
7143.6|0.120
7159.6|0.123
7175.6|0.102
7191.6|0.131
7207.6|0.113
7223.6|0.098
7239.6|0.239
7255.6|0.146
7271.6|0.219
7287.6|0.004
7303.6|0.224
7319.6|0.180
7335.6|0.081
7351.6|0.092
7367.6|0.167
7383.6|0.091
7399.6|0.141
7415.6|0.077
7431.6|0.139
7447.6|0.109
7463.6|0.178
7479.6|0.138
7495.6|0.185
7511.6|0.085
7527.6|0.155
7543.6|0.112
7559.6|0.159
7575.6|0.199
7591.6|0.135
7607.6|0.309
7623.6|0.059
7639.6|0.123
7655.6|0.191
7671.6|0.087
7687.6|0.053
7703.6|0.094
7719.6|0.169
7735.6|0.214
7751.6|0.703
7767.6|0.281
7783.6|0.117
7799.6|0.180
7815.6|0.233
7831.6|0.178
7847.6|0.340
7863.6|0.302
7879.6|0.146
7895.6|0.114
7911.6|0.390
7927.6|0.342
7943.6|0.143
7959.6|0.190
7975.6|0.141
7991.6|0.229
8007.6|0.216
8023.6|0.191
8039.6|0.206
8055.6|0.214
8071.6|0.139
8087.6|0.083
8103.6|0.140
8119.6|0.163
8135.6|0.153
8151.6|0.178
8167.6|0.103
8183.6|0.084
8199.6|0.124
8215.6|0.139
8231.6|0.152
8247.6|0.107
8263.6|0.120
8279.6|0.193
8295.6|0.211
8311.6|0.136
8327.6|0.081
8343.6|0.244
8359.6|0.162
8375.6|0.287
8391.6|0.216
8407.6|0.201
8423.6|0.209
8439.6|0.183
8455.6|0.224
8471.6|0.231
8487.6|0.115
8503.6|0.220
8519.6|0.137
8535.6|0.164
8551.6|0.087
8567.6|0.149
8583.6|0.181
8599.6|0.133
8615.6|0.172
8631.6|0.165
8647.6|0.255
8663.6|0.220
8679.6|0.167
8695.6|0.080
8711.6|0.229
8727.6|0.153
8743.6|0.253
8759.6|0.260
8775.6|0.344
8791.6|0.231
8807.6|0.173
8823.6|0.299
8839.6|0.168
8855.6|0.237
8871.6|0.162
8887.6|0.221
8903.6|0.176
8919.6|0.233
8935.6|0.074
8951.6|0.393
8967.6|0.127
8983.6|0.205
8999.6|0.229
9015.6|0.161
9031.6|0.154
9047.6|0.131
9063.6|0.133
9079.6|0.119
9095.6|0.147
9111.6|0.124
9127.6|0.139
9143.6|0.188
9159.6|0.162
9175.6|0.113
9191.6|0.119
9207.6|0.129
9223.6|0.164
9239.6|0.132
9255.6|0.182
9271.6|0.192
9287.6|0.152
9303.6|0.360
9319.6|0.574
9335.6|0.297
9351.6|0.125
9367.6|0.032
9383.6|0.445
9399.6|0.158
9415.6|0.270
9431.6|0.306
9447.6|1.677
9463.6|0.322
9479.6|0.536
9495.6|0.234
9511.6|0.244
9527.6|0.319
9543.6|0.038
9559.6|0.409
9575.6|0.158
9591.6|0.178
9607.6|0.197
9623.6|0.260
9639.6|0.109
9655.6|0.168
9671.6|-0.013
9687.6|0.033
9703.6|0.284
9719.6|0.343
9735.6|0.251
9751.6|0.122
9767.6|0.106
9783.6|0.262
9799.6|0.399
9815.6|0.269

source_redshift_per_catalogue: 1.08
